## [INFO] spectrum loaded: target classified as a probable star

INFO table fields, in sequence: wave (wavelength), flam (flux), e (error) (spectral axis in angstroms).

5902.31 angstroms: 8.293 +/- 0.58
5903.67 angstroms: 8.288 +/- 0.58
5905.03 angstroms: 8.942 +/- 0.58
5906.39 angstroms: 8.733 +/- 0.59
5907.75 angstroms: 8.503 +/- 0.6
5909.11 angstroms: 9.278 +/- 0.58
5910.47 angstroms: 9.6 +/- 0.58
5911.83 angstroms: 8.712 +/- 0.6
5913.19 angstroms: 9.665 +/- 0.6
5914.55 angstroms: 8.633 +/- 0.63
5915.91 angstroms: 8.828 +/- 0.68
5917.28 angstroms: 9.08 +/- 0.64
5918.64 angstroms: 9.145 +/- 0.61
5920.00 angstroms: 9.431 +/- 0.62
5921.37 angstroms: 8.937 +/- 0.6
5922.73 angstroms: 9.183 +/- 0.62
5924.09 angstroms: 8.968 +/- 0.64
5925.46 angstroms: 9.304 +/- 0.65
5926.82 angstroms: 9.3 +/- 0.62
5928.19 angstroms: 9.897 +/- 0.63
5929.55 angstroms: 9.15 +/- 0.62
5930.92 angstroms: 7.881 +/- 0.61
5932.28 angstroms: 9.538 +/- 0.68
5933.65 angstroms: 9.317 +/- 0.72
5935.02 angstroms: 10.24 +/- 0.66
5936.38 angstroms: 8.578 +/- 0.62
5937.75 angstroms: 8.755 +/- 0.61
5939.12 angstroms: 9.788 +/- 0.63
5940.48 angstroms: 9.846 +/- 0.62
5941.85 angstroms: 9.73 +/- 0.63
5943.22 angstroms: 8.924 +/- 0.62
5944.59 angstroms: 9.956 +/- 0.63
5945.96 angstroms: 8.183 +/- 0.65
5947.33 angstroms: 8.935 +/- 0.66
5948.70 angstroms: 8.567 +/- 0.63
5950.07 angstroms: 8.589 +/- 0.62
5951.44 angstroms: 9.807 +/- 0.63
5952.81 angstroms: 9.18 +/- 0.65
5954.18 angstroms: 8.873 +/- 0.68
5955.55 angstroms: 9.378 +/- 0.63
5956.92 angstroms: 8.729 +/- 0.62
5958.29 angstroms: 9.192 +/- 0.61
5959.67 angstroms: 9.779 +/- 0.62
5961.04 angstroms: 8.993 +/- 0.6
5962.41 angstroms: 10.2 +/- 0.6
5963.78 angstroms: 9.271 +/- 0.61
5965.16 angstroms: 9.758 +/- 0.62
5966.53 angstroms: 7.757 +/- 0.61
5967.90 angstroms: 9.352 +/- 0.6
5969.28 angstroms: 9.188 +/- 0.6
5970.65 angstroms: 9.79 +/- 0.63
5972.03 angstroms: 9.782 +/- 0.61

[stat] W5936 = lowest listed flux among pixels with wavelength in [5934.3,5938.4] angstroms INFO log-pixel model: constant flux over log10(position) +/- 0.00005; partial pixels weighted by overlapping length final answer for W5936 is 8.578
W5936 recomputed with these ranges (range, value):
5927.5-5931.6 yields 7.881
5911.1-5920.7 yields 8.633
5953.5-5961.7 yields 8.729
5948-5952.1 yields 8.567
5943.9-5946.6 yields 8.183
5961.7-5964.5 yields 9.271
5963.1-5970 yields 7.757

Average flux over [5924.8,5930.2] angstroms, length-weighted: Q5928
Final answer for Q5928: 9.42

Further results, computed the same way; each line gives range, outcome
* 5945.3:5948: 8.56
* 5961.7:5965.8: 9.74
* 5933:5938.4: 9.23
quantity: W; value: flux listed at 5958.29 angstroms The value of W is 9.192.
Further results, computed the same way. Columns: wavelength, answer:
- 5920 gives 9.431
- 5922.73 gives 9.183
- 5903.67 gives 8.288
